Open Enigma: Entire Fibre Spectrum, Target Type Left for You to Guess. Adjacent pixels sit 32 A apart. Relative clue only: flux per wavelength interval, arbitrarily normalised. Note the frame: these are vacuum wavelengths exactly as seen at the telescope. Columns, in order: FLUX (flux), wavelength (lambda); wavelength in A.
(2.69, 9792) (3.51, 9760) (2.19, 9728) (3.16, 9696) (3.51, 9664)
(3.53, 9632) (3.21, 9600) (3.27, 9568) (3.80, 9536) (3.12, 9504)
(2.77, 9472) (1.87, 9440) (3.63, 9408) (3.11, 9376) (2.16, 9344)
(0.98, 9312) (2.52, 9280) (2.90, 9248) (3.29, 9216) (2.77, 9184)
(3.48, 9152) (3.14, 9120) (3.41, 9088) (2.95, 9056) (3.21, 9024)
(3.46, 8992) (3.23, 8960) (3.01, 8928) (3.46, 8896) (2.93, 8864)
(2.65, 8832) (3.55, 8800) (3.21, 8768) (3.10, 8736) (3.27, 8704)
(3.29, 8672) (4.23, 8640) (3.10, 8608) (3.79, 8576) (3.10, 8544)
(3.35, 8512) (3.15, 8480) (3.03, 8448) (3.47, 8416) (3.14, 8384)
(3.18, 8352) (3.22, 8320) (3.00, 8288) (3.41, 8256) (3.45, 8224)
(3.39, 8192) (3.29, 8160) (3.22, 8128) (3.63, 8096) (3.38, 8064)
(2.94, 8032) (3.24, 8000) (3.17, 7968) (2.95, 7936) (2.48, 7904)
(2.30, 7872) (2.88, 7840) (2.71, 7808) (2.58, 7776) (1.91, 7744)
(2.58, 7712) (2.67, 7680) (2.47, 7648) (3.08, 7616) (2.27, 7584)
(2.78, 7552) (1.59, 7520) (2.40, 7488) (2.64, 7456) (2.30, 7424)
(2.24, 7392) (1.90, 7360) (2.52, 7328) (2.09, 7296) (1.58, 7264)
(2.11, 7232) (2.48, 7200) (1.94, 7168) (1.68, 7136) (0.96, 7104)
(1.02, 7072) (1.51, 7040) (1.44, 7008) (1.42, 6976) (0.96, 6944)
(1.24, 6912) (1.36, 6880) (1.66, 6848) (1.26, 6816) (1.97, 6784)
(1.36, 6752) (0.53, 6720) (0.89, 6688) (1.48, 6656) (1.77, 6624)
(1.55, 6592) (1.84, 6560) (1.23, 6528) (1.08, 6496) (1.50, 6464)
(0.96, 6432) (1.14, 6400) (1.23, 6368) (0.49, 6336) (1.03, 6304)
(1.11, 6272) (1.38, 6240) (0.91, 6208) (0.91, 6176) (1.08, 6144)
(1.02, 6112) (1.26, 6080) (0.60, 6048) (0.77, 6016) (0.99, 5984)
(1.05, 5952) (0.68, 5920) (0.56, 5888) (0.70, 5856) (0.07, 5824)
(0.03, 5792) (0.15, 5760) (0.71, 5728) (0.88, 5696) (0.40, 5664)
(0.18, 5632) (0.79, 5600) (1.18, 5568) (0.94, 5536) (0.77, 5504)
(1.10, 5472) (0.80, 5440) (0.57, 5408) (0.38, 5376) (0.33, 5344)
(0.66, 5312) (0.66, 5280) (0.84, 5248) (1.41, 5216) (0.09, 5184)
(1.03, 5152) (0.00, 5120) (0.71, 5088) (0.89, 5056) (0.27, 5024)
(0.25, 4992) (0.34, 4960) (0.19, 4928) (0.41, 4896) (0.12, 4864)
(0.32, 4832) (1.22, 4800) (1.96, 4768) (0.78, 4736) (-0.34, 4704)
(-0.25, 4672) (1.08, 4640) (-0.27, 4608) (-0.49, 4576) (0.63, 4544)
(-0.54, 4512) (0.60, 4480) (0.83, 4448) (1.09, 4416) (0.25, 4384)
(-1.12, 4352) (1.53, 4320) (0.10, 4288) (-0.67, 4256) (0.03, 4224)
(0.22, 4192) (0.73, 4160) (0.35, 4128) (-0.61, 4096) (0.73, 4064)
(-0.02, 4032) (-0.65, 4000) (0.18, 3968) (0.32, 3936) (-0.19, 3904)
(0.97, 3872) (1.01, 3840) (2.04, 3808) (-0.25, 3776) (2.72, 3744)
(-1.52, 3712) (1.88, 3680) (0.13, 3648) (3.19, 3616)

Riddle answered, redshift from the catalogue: 0.794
